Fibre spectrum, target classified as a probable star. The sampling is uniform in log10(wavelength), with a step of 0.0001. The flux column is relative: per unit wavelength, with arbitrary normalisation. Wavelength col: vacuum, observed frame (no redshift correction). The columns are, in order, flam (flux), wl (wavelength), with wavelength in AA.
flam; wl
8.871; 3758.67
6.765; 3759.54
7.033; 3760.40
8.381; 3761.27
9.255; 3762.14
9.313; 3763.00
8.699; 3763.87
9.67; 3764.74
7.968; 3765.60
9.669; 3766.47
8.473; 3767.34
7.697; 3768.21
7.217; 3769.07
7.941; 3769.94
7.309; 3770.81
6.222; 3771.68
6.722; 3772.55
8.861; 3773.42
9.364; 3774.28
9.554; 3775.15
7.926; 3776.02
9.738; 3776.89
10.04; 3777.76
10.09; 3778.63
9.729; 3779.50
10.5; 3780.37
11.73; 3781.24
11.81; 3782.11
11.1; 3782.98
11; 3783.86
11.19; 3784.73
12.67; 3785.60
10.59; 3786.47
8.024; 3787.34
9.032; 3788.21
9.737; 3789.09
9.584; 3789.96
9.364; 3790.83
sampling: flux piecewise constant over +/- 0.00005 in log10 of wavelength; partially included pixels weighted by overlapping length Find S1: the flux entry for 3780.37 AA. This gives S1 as 10.5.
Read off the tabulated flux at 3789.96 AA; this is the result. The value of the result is 9.584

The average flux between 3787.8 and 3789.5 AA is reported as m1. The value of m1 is 9.34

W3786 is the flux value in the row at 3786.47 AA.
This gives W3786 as 10.59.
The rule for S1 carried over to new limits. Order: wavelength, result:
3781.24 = 11.73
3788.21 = 9.032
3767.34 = 8.473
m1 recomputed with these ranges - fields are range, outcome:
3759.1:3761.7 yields 7.39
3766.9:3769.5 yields 7.81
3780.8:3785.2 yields 11.4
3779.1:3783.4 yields 11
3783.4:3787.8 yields 10.7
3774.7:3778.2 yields 9.31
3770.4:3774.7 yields 7.7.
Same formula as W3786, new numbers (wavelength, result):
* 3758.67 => 8.871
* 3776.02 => 7.926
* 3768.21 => 7.697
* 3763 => 9.313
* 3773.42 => 8.861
